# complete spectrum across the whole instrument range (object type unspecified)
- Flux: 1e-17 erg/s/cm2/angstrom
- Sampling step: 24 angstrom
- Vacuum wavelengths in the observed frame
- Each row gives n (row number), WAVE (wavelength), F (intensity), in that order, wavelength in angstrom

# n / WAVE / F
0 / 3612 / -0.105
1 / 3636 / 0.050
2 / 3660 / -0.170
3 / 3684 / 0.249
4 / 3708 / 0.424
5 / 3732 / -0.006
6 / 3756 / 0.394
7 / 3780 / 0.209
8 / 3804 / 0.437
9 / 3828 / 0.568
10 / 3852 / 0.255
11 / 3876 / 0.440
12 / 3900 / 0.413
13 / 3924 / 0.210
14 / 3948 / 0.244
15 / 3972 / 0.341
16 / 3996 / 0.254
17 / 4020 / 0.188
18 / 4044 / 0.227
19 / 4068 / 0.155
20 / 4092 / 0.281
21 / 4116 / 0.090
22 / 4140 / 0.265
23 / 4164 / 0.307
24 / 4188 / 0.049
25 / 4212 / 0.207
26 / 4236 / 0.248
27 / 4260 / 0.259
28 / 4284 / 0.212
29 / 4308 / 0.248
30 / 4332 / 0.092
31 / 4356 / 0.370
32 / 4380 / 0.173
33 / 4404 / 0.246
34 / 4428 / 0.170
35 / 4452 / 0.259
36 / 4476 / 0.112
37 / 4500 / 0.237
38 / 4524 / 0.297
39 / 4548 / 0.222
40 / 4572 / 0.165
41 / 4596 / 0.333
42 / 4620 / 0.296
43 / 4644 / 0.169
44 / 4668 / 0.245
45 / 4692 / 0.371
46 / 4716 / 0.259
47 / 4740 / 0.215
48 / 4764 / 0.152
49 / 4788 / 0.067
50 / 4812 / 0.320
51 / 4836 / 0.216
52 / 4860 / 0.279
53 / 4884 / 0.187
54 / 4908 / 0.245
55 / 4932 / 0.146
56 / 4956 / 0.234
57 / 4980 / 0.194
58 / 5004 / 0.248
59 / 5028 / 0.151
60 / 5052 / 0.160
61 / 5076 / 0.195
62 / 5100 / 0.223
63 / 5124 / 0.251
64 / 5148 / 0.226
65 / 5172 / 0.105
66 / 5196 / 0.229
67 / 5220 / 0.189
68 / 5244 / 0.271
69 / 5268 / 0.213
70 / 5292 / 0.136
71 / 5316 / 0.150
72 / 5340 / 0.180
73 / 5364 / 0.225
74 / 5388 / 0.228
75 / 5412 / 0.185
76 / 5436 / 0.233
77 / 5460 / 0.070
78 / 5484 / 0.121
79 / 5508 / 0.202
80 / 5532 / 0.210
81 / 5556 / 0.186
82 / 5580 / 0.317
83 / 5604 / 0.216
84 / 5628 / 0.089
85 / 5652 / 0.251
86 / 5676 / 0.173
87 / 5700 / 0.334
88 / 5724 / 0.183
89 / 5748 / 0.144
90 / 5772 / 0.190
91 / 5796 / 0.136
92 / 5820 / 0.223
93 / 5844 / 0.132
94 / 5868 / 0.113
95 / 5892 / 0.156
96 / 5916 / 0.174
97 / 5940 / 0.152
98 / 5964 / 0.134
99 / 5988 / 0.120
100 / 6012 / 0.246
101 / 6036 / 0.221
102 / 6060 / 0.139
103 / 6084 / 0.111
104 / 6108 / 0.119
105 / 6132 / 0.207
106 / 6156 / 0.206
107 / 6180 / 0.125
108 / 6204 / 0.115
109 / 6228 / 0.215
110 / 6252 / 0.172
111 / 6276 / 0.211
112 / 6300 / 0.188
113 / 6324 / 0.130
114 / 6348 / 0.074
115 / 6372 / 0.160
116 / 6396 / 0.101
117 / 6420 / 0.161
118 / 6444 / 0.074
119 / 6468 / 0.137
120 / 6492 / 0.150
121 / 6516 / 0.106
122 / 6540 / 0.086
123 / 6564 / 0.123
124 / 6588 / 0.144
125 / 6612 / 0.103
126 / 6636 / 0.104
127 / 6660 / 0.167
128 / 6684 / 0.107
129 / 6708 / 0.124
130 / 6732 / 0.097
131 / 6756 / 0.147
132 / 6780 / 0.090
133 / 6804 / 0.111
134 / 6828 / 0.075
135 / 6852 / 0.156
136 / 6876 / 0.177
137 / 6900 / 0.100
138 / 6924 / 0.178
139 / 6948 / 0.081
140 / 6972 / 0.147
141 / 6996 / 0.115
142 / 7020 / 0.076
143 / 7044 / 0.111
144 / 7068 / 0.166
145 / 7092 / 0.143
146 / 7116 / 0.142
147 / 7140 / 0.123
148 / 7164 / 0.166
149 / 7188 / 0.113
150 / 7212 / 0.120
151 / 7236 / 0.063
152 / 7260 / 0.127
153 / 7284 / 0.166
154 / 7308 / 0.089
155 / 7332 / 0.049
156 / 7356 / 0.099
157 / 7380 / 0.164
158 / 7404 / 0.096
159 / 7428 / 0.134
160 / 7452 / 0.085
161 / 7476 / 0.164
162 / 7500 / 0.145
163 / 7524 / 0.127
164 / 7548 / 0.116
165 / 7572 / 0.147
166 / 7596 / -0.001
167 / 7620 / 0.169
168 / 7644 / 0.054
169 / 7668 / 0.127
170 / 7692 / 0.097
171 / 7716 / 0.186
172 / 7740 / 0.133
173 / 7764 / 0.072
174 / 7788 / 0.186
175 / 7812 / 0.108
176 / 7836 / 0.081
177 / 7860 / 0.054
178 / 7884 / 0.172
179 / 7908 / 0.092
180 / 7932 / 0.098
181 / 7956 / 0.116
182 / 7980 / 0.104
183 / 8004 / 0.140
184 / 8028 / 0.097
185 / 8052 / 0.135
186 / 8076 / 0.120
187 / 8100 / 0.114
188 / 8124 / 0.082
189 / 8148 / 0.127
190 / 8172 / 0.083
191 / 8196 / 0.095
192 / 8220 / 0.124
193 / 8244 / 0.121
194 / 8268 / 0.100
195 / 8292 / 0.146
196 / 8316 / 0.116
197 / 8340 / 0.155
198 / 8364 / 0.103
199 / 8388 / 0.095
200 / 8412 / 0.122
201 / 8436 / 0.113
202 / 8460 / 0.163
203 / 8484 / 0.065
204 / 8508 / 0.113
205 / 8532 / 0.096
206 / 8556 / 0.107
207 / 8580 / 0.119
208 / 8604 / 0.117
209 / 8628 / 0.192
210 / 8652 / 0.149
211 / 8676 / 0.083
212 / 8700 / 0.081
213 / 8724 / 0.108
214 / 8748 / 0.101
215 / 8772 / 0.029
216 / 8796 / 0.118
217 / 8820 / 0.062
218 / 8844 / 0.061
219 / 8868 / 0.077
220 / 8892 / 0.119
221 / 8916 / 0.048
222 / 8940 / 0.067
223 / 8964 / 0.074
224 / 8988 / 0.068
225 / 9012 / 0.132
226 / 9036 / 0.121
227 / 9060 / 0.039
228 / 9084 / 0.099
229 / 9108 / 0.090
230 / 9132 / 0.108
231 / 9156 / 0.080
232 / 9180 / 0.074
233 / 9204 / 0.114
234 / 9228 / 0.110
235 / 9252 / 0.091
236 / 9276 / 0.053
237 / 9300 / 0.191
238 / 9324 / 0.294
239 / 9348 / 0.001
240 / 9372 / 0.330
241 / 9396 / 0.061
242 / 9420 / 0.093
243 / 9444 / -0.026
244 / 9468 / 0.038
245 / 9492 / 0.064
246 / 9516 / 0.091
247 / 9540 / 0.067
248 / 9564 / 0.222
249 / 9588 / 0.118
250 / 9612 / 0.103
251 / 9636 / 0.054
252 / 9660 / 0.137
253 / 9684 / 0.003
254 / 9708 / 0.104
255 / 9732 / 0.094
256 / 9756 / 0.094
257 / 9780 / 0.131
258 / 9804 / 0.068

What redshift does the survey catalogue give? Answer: 0.166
